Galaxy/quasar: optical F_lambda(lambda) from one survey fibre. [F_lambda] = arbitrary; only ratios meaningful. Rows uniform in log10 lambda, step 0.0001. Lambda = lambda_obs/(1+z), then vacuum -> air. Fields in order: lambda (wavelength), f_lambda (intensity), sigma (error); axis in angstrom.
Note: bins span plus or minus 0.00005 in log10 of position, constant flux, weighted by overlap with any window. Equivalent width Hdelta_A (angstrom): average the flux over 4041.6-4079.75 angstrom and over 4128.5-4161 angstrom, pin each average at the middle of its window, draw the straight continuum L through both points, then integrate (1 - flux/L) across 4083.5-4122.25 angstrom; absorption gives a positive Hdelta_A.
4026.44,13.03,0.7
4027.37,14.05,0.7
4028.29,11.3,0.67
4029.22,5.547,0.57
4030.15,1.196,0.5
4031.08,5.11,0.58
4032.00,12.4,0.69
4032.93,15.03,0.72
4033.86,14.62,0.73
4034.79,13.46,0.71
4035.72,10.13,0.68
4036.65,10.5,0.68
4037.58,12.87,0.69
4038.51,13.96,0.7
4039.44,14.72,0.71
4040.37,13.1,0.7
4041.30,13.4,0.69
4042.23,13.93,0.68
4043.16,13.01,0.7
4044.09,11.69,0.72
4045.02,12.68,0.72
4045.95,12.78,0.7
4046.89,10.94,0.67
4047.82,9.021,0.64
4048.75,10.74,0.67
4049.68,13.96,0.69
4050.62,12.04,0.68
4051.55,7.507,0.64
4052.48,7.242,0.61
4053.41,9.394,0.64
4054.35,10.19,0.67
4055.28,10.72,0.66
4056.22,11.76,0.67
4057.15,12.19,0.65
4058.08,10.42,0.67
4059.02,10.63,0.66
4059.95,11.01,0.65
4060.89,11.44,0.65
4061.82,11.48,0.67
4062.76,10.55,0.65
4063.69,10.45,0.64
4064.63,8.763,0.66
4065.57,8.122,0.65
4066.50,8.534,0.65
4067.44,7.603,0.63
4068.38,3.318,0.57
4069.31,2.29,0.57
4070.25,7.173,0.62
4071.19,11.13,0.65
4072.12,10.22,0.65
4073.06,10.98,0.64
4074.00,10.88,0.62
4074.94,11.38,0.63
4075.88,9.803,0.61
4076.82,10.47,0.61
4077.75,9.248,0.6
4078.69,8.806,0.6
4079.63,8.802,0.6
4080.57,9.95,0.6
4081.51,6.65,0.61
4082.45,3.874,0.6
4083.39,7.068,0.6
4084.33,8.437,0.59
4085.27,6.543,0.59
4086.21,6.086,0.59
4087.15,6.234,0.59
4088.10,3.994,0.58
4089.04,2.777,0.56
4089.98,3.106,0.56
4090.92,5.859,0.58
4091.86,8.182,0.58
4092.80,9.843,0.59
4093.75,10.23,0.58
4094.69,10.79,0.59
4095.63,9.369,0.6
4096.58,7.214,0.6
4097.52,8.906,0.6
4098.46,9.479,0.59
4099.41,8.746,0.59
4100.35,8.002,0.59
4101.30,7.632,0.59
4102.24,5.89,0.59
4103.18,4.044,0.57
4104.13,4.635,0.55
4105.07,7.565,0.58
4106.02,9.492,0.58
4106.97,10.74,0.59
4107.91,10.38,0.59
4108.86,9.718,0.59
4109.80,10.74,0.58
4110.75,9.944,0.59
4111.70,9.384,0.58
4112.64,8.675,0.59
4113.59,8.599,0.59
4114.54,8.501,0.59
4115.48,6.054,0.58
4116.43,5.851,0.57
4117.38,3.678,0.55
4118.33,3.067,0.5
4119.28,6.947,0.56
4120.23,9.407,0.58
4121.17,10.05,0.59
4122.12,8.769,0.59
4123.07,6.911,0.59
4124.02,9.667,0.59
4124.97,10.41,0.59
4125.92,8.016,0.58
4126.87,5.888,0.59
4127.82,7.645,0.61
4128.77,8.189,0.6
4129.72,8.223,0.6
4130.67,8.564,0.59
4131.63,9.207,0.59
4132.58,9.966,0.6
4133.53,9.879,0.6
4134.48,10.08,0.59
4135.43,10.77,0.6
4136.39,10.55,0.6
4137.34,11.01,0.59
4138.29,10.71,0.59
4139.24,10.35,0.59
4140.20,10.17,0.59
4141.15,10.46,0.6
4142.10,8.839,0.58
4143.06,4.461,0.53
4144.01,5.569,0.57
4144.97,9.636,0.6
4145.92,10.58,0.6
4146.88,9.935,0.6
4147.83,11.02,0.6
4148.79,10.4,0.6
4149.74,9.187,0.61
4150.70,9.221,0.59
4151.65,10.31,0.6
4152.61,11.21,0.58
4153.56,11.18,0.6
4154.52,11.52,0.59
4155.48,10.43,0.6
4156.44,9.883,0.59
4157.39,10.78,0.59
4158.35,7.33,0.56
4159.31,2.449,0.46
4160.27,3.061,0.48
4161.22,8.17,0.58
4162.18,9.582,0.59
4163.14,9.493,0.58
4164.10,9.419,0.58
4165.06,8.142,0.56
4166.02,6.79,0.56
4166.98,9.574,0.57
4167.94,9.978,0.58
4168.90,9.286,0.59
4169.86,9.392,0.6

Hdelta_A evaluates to 8.2 angstrom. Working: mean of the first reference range 10.1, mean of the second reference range 9.27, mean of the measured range 7.63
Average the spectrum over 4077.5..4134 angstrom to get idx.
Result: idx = 7.84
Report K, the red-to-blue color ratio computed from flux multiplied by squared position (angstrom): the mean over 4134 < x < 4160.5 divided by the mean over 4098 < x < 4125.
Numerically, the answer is 1.19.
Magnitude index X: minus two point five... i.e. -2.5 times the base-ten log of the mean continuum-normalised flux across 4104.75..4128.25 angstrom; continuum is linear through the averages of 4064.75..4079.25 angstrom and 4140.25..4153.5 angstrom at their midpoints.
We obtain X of 0.106 mag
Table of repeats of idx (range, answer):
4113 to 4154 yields 8.82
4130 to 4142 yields 10.1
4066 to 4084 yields 8.33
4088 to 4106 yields 7.3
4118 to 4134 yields 8.33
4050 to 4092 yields 8.53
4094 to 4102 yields 8.73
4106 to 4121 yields 8.2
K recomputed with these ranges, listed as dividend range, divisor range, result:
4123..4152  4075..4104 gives 1.25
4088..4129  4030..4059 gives 0.71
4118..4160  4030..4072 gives 0.89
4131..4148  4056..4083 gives 1.08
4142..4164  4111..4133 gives 1.14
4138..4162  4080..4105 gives 1.32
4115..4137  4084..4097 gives 1.18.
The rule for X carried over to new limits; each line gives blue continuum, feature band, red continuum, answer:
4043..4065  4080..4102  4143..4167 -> 0.35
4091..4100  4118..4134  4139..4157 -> 0.13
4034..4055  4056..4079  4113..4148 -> 0.14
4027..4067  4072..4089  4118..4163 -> 0.26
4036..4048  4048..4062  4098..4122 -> 0.10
